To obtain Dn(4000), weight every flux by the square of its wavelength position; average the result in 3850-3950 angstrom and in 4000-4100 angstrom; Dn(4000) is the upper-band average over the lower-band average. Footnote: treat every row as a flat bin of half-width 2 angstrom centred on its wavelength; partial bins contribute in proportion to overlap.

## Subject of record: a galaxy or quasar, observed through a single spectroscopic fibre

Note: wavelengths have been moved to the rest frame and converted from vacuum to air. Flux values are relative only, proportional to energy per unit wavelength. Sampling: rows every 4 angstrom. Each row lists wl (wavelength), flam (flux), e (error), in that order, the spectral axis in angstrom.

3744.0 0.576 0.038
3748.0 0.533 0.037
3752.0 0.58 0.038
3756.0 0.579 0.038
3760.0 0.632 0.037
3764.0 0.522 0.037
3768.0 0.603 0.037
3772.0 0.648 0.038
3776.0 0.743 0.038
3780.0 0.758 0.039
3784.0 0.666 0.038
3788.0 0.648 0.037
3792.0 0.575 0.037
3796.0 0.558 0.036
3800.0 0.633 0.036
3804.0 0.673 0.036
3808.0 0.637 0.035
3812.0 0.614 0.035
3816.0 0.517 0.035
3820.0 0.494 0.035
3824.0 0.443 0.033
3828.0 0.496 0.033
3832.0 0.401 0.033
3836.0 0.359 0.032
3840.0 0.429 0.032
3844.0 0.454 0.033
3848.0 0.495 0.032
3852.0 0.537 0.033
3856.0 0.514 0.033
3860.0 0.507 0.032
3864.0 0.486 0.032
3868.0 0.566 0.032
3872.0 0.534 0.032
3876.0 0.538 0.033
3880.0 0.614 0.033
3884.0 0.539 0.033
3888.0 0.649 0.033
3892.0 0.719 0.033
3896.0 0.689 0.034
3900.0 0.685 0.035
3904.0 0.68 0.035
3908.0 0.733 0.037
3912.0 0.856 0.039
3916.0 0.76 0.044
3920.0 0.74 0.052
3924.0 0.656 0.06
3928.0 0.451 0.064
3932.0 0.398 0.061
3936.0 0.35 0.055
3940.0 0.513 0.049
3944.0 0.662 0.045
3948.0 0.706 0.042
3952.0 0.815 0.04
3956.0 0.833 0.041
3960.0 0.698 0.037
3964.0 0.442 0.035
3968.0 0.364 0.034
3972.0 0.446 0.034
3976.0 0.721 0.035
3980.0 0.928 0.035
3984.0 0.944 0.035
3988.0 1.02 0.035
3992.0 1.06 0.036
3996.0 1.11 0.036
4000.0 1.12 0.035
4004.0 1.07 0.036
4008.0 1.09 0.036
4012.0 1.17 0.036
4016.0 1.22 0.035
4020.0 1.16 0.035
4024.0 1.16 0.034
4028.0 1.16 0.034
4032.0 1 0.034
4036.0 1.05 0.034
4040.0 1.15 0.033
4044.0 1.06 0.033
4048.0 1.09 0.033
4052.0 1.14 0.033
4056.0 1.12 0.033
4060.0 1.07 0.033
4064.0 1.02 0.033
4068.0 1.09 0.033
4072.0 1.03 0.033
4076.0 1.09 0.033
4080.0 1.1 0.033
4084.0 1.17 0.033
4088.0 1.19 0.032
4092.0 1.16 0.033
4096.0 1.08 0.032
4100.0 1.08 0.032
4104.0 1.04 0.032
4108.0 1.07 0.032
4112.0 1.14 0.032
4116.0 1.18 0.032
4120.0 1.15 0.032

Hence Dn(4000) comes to 1.98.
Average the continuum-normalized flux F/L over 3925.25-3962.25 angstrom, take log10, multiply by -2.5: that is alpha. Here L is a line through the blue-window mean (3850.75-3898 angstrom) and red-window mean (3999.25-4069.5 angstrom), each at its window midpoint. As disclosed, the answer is 0.32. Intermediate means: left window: 0.575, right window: 1.11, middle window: 0.603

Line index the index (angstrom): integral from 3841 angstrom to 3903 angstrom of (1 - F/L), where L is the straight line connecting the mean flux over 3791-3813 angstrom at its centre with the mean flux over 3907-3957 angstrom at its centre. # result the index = 6.4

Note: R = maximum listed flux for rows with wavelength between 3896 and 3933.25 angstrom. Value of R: 0.856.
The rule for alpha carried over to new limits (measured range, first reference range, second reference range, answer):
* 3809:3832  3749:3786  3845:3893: 0.165 mag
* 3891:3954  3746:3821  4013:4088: 0.313 mag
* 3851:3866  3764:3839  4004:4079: 0.348 mag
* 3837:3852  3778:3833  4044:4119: 0.380 mag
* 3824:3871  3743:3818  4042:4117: 0.457 mag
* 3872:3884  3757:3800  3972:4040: 0.401 mag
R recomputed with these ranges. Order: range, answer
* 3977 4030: 1.22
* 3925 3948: 0.706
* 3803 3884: 0.673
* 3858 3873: 0.566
